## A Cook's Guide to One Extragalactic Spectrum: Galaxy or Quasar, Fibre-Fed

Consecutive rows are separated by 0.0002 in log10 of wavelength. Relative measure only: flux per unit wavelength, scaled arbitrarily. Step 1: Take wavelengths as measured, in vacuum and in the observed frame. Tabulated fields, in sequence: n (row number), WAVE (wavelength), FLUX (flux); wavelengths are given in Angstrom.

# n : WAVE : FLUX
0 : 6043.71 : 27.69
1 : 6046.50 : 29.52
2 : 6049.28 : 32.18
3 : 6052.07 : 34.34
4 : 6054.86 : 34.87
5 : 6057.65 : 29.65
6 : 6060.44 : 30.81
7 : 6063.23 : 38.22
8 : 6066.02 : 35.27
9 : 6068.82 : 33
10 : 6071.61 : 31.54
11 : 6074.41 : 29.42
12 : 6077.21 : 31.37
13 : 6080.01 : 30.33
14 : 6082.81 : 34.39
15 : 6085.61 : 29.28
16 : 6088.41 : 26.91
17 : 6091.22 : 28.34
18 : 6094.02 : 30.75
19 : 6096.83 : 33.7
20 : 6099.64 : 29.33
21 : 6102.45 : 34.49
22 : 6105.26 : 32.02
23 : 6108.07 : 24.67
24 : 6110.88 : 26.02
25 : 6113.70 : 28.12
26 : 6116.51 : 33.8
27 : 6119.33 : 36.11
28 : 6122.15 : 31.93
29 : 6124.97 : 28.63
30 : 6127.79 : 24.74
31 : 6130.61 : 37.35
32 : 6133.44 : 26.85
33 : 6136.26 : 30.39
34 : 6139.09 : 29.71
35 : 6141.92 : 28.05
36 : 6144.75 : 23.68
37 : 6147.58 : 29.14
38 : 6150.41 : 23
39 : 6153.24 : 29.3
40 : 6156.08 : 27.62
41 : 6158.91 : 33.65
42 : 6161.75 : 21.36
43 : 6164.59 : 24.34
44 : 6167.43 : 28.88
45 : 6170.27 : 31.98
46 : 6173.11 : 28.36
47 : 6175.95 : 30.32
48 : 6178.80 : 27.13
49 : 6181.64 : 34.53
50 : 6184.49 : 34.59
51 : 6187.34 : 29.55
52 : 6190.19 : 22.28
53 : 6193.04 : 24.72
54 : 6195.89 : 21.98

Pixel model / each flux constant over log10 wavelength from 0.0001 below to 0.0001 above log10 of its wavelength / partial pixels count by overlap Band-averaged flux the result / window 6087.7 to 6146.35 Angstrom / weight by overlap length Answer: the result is 29.8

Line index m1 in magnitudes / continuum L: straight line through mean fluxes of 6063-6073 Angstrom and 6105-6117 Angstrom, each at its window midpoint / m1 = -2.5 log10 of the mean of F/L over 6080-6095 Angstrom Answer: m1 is 0.05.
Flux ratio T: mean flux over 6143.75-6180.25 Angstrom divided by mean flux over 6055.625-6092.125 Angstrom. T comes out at 0.88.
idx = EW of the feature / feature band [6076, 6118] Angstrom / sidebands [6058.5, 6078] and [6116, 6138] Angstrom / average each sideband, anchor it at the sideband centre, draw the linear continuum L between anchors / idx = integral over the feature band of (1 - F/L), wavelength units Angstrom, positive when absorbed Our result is 2.2 Angstrom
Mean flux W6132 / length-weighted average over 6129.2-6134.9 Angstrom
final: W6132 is 32.1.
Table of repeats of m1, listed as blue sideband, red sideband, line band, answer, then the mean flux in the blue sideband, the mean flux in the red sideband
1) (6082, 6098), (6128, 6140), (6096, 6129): 0.01 mag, 30.4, 30.5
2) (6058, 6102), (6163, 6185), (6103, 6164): 0.06 mag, 31.5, 29.8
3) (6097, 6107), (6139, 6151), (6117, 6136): -0.08 mag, 31.9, 26.6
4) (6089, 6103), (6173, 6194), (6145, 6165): 0.11 mag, 30.9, 29.1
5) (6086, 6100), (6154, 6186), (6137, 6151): 0.09 mag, 29.8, 29.3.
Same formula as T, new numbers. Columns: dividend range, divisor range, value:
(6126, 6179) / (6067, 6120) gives 0.92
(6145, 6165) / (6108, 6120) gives 0.90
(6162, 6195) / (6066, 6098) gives 0.92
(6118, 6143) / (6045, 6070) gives 0.92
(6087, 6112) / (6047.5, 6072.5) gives 0.89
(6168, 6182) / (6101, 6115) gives 1.03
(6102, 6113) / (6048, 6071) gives 0.86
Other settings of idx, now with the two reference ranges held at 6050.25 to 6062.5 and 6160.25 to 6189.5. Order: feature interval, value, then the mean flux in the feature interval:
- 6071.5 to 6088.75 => 0.73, 30.6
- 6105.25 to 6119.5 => 0.69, 29.4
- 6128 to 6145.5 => 0.54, 29.2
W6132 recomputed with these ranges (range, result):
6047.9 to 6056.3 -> 33.8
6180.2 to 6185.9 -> 34.6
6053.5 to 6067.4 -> 33.8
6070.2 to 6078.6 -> 30.8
